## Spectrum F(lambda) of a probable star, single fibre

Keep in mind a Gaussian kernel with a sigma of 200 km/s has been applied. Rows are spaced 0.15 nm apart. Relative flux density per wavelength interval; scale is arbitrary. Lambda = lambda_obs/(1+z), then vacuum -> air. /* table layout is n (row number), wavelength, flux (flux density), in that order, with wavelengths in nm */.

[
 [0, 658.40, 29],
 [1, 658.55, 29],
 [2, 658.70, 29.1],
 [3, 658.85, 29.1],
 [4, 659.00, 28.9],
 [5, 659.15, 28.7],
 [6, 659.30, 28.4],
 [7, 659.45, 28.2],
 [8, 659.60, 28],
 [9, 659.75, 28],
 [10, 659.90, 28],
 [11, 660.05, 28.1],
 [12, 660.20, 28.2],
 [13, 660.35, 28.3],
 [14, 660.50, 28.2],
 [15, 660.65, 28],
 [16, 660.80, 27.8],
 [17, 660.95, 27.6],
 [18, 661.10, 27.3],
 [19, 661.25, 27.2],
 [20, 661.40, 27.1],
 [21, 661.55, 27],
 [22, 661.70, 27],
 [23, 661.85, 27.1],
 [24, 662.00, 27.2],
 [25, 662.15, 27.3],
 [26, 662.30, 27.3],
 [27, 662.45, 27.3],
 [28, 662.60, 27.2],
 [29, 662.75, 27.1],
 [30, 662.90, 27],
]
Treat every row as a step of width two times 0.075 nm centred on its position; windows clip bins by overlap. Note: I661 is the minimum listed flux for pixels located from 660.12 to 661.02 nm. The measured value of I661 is 27.6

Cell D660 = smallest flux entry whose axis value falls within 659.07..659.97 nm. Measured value 28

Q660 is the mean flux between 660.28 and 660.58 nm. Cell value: 28.2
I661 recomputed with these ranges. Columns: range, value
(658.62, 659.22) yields 28.7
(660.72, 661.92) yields 27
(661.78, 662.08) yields 27.1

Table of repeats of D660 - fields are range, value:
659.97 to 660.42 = 28.1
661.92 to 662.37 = 27.2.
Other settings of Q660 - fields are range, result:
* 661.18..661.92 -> 27.1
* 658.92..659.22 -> 28.8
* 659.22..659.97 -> 28.1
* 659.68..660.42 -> 28.1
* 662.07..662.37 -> 27.3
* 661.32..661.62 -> 27.1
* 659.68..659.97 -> 28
